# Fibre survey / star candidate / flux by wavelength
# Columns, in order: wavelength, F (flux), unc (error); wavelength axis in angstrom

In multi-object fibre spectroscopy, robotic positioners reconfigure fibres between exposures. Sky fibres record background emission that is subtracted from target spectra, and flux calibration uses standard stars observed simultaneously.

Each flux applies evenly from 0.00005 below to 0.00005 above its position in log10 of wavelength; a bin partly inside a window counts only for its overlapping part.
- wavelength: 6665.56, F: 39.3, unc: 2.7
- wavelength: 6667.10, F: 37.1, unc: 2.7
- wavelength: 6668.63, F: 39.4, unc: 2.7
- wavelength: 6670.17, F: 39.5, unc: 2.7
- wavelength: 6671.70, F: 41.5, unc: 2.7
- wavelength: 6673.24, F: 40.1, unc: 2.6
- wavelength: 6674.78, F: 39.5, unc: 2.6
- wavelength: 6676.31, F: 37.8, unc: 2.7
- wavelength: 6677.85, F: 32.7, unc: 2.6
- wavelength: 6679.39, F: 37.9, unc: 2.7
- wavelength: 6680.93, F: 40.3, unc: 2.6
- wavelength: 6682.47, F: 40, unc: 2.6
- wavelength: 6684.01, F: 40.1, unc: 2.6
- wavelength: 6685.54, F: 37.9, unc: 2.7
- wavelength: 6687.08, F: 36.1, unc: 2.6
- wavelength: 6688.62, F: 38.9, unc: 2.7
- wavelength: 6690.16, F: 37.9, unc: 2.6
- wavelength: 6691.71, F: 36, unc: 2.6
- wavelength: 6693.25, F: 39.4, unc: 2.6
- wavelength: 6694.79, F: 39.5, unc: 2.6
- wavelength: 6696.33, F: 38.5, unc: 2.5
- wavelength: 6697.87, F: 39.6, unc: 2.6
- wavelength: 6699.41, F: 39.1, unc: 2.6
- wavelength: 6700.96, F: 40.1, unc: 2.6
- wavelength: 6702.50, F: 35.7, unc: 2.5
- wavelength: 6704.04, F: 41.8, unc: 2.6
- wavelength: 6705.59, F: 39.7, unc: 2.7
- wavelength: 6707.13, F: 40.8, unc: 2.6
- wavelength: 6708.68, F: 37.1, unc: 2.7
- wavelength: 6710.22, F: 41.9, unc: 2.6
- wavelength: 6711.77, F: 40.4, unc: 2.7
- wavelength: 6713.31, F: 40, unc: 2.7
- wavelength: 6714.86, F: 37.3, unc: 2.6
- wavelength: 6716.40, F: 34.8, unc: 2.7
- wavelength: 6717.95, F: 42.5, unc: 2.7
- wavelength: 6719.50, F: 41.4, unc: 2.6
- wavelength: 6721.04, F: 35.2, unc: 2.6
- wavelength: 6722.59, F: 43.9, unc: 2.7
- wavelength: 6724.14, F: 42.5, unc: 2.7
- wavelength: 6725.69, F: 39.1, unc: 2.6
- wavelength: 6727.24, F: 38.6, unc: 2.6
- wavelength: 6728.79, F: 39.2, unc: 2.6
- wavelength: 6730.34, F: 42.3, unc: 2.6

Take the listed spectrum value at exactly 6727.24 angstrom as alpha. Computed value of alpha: 38.6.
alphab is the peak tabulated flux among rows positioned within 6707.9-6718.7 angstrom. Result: 42.5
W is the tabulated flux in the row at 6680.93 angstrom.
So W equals 40.3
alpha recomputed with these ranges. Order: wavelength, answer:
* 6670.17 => 39.5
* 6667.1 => 37.1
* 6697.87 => 39.6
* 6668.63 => 39.4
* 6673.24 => 40.1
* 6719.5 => 41.4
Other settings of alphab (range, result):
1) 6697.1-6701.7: 40.1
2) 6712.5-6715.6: 40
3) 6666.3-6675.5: 41.5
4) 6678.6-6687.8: 40.3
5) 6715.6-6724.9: 43.9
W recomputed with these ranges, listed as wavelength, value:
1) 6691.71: 36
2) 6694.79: 39.5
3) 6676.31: 37.8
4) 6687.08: 36.1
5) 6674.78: 39.5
